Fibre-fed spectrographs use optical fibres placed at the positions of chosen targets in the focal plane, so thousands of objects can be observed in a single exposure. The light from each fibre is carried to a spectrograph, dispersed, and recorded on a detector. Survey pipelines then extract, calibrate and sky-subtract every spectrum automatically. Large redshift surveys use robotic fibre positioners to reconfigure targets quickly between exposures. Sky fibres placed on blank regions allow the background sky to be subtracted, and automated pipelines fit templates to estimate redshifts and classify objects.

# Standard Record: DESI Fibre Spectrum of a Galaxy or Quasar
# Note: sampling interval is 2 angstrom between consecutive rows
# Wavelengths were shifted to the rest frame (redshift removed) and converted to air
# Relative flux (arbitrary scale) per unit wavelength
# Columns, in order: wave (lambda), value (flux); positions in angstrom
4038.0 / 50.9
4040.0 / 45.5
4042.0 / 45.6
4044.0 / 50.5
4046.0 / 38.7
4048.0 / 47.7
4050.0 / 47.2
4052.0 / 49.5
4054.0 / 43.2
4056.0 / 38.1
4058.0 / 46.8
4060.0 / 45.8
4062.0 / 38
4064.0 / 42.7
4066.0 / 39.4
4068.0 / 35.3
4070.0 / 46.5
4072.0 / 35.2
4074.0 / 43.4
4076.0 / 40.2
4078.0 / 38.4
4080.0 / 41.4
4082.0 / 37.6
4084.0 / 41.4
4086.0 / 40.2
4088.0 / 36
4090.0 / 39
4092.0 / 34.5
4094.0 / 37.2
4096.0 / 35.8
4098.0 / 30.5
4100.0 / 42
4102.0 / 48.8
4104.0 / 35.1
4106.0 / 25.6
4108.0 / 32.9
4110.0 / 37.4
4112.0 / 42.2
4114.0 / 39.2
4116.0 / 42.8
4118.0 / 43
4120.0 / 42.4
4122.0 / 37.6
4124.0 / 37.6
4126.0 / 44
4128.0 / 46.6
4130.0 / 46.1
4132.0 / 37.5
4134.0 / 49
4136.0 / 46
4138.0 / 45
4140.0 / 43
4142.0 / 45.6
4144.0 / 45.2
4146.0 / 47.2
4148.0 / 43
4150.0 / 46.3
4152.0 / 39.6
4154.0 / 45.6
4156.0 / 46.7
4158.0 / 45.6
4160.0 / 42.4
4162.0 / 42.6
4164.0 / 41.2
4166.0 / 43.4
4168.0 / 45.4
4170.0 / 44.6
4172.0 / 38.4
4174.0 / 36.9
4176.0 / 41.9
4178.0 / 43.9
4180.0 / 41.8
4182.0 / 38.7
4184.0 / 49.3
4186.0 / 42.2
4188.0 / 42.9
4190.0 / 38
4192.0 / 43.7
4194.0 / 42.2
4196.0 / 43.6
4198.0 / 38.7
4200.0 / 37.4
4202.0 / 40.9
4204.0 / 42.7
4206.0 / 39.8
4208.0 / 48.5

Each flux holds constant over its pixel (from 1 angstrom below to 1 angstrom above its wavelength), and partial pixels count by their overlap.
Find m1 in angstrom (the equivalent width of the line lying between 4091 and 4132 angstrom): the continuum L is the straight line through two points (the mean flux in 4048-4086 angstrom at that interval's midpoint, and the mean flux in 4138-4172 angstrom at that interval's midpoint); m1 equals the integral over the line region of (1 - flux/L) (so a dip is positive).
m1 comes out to 3.8 angstrom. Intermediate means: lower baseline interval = 41.8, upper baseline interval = 44.1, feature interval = 39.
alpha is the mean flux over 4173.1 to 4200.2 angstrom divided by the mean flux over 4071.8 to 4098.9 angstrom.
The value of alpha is 1.10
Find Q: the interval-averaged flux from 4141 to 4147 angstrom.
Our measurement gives 46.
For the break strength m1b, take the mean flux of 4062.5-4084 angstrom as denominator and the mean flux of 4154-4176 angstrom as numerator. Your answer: 1.07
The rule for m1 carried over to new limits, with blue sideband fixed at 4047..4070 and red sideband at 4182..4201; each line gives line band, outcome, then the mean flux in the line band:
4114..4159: -1.5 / 43.8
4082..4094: 1.3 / 38.1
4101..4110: 1.5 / 35.8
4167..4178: 0.1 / 41.7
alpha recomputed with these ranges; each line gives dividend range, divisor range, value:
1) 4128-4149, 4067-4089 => 1.13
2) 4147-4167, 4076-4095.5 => 1.14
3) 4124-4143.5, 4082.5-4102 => 1.17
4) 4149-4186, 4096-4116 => 1.15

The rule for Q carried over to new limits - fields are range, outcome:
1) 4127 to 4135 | 44.8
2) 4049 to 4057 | 44.5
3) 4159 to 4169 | 43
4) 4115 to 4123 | 41.5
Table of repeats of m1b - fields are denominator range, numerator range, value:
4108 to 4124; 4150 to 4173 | 1.08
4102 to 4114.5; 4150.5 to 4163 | 1.21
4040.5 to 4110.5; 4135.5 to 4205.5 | 1.06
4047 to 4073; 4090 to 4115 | 0.86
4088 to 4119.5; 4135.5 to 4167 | 1.17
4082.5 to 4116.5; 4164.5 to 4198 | 1.12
